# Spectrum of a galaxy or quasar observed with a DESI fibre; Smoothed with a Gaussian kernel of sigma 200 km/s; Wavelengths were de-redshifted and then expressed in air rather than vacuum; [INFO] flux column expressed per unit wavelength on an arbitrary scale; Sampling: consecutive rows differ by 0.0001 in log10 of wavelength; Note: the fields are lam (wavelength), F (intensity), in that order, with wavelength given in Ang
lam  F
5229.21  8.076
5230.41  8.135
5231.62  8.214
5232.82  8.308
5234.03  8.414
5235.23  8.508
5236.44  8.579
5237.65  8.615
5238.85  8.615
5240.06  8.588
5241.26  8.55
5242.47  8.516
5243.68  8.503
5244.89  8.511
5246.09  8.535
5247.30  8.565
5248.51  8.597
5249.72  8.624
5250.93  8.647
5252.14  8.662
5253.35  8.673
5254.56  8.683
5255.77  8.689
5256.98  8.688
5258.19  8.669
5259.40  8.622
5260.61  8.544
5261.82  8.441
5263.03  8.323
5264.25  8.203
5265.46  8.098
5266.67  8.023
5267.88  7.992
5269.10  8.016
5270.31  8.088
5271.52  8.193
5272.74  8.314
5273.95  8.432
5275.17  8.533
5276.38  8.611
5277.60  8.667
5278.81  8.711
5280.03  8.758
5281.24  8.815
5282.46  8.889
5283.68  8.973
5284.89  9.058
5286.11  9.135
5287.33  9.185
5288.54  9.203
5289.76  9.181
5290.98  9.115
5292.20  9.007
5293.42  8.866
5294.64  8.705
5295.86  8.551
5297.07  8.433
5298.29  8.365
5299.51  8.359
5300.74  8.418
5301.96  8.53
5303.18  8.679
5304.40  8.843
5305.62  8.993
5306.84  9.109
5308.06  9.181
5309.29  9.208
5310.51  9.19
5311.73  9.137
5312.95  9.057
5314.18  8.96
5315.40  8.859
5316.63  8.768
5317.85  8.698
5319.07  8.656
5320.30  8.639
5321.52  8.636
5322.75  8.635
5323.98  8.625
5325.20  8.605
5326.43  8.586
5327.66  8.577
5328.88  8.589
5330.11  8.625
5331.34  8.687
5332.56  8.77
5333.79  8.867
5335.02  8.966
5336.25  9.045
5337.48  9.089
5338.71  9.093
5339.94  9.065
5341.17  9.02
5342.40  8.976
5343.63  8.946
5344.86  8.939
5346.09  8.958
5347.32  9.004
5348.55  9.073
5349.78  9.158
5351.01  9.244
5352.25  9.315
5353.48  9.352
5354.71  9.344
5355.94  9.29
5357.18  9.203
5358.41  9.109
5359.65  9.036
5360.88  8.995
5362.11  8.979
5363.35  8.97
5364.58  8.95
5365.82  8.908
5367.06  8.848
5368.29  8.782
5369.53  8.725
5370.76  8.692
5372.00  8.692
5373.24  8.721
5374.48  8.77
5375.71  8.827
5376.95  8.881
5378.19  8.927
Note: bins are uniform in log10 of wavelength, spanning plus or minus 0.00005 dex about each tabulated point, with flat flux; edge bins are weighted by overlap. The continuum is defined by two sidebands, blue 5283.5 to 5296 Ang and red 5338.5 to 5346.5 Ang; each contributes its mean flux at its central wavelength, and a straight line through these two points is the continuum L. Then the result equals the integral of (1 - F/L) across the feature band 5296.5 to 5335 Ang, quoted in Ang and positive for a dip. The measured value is 1.1 Ang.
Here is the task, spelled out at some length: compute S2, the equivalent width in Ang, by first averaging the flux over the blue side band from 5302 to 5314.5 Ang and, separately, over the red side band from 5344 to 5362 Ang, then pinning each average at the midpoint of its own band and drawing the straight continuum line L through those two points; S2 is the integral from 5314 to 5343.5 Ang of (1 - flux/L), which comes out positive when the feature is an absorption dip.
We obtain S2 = 0.9 Ang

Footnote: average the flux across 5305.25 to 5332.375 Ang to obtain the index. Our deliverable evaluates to 8.82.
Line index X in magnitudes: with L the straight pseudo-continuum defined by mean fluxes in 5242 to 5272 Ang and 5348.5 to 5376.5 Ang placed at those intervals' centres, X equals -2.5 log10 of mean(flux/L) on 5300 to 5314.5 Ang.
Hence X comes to -0.03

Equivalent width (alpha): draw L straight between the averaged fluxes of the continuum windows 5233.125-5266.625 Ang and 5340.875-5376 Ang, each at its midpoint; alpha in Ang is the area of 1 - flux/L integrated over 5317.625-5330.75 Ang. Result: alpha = 0.3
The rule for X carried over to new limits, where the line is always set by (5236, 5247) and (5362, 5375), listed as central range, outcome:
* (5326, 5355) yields -0.03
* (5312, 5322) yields -0.01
